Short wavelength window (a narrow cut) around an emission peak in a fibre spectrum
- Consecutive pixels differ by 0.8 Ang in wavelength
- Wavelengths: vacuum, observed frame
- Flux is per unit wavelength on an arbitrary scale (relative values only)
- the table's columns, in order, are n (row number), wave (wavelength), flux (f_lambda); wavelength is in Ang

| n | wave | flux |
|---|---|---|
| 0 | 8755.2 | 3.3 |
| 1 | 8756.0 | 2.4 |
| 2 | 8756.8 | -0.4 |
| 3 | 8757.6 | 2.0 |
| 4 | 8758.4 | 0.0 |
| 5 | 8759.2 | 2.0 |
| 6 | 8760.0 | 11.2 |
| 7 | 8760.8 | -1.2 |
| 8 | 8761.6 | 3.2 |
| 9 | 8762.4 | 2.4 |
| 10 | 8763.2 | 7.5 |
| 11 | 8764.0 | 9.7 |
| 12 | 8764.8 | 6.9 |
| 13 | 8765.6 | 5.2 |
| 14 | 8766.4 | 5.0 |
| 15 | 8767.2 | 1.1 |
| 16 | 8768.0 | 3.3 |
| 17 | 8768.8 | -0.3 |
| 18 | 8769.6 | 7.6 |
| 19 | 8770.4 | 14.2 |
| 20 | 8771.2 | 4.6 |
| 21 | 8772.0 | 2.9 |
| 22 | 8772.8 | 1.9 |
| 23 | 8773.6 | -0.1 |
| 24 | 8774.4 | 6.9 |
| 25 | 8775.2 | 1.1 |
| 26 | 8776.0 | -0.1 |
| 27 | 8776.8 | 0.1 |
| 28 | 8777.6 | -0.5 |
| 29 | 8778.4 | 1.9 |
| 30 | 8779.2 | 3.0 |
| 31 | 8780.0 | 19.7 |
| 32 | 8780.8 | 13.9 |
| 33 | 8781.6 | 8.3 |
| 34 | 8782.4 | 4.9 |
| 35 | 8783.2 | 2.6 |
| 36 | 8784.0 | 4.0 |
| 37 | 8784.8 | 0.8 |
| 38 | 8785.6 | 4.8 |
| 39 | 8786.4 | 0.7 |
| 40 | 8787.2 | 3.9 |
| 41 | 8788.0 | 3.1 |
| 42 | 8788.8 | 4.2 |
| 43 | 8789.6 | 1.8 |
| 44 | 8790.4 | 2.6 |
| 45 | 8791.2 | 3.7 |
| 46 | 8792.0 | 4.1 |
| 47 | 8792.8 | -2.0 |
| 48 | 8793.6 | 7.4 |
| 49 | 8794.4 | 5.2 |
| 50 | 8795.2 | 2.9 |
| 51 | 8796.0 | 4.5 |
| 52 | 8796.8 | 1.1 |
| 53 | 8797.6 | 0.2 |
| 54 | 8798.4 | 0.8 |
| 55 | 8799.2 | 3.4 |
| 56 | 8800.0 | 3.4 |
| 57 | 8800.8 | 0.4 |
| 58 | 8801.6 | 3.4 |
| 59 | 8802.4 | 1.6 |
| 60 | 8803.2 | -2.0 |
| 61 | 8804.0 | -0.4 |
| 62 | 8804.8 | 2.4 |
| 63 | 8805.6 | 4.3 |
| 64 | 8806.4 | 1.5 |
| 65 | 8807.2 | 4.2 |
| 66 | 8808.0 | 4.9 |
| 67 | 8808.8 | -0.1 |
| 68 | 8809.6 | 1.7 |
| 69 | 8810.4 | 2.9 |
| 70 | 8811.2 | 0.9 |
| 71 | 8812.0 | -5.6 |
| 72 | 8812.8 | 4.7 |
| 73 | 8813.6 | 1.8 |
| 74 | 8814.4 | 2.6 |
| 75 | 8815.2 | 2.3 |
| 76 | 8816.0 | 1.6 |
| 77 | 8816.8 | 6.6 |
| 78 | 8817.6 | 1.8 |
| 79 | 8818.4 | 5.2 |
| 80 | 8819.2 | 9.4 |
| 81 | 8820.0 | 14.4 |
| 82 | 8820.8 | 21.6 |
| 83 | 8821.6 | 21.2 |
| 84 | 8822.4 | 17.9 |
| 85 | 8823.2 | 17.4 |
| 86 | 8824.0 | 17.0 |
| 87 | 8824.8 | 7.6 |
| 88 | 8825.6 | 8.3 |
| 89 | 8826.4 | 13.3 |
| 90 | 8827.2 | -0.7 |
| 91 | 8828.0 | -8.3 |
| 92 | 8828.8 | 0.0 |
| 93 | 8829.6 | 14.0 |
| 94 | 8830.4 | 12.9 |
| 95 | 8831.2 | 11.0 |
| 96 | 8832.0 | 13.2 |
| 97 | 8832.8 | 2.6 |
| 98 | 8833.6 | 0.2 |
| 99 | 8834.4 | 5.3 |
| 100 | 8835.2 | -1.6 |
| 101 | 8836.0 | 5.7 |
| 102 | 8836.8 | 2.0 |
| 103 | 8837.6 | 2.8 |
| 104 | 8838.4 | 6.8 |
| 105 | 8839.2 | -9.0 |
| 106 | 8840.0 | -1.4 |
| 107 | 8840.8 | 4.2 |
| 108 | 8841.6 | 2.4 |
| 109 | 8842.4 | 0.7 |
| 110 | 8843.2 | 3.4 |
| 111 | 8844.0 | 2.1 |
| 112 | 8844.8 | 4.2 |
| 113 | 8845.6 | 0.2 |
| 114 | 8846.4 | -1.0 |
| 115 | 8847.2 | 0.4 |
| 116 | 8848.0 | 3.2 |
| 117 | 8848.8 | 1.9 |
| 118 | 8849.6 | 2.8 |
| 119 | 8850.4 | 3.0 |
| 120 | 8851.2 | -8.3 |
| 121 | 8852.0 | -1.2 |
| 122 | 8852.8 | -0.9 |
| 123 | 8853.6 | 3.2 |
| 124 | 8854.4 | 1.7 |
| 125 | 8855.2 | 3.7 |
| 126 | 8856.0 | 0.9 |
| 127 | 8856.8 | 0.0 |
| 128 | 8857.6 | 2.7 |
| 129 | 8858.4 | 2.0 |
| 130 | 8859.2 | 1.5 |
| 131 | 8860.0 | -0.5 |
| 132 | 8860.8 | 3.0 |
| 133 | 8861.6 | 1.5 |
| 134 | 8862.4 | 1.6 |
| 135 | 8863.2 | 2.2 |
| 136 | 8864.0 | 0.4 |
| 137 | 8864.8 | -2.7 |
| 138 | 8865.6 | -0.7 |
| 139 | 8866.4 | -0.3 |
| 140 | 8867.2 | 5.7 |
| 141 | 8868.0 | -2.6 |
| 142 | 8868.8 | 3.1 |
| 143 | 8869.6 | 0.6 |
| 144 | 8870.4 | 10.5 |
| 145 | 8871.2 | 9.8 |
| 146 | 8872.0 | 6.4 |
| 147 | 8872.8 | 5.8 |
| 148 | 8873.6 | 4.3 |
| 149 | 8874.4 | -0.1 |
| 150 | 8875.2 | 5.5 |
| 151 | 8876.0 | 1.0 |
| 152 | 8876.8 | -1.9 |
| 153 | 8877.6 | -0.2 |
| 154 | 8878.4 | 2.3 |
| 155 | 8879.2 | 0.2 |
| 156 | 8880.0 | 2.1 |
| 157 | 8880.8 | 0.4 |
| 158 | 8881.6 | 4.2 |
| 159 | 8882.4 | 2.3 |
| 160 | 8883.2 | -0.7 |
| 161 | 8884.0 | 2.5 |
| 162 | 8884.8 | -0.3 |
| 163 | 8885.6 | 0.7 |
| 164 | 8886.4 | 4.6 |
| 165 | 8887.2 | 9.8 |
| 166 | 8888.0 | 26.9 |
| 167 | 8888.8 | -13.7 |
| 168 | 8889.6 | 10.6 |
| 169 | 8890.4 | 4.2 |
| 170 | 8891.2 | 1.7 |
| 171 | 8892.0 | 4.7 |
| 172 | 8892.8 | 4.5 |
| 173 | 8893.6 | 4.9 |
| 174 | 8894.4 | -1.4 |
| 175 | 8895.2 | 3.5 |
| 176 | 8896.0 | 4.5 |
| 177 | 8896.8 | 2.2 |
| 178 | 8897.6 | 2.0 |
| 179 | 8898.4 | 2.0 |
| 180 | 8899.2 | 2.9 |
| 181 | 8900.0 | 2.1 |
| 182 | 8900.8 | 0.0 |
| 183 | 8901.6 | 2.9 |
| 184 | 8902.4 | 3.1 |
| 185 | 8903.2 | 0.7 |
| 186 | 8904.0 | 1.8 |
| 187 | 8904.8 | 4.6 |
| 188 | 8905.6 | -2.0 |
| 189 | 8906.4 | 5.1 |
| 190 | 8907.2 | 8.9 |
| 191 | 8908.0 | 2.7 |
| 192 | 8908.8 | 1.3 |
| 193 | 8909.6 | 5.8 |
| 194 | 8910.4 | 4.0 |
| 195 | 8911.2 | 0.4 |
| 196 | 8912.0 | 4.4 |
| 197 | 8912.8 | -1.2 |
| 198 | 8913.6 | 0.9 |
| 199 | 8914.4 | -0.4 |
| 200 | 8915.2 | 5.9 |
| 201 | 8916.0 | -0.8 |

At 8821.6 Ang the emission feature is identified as H-beta 4861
